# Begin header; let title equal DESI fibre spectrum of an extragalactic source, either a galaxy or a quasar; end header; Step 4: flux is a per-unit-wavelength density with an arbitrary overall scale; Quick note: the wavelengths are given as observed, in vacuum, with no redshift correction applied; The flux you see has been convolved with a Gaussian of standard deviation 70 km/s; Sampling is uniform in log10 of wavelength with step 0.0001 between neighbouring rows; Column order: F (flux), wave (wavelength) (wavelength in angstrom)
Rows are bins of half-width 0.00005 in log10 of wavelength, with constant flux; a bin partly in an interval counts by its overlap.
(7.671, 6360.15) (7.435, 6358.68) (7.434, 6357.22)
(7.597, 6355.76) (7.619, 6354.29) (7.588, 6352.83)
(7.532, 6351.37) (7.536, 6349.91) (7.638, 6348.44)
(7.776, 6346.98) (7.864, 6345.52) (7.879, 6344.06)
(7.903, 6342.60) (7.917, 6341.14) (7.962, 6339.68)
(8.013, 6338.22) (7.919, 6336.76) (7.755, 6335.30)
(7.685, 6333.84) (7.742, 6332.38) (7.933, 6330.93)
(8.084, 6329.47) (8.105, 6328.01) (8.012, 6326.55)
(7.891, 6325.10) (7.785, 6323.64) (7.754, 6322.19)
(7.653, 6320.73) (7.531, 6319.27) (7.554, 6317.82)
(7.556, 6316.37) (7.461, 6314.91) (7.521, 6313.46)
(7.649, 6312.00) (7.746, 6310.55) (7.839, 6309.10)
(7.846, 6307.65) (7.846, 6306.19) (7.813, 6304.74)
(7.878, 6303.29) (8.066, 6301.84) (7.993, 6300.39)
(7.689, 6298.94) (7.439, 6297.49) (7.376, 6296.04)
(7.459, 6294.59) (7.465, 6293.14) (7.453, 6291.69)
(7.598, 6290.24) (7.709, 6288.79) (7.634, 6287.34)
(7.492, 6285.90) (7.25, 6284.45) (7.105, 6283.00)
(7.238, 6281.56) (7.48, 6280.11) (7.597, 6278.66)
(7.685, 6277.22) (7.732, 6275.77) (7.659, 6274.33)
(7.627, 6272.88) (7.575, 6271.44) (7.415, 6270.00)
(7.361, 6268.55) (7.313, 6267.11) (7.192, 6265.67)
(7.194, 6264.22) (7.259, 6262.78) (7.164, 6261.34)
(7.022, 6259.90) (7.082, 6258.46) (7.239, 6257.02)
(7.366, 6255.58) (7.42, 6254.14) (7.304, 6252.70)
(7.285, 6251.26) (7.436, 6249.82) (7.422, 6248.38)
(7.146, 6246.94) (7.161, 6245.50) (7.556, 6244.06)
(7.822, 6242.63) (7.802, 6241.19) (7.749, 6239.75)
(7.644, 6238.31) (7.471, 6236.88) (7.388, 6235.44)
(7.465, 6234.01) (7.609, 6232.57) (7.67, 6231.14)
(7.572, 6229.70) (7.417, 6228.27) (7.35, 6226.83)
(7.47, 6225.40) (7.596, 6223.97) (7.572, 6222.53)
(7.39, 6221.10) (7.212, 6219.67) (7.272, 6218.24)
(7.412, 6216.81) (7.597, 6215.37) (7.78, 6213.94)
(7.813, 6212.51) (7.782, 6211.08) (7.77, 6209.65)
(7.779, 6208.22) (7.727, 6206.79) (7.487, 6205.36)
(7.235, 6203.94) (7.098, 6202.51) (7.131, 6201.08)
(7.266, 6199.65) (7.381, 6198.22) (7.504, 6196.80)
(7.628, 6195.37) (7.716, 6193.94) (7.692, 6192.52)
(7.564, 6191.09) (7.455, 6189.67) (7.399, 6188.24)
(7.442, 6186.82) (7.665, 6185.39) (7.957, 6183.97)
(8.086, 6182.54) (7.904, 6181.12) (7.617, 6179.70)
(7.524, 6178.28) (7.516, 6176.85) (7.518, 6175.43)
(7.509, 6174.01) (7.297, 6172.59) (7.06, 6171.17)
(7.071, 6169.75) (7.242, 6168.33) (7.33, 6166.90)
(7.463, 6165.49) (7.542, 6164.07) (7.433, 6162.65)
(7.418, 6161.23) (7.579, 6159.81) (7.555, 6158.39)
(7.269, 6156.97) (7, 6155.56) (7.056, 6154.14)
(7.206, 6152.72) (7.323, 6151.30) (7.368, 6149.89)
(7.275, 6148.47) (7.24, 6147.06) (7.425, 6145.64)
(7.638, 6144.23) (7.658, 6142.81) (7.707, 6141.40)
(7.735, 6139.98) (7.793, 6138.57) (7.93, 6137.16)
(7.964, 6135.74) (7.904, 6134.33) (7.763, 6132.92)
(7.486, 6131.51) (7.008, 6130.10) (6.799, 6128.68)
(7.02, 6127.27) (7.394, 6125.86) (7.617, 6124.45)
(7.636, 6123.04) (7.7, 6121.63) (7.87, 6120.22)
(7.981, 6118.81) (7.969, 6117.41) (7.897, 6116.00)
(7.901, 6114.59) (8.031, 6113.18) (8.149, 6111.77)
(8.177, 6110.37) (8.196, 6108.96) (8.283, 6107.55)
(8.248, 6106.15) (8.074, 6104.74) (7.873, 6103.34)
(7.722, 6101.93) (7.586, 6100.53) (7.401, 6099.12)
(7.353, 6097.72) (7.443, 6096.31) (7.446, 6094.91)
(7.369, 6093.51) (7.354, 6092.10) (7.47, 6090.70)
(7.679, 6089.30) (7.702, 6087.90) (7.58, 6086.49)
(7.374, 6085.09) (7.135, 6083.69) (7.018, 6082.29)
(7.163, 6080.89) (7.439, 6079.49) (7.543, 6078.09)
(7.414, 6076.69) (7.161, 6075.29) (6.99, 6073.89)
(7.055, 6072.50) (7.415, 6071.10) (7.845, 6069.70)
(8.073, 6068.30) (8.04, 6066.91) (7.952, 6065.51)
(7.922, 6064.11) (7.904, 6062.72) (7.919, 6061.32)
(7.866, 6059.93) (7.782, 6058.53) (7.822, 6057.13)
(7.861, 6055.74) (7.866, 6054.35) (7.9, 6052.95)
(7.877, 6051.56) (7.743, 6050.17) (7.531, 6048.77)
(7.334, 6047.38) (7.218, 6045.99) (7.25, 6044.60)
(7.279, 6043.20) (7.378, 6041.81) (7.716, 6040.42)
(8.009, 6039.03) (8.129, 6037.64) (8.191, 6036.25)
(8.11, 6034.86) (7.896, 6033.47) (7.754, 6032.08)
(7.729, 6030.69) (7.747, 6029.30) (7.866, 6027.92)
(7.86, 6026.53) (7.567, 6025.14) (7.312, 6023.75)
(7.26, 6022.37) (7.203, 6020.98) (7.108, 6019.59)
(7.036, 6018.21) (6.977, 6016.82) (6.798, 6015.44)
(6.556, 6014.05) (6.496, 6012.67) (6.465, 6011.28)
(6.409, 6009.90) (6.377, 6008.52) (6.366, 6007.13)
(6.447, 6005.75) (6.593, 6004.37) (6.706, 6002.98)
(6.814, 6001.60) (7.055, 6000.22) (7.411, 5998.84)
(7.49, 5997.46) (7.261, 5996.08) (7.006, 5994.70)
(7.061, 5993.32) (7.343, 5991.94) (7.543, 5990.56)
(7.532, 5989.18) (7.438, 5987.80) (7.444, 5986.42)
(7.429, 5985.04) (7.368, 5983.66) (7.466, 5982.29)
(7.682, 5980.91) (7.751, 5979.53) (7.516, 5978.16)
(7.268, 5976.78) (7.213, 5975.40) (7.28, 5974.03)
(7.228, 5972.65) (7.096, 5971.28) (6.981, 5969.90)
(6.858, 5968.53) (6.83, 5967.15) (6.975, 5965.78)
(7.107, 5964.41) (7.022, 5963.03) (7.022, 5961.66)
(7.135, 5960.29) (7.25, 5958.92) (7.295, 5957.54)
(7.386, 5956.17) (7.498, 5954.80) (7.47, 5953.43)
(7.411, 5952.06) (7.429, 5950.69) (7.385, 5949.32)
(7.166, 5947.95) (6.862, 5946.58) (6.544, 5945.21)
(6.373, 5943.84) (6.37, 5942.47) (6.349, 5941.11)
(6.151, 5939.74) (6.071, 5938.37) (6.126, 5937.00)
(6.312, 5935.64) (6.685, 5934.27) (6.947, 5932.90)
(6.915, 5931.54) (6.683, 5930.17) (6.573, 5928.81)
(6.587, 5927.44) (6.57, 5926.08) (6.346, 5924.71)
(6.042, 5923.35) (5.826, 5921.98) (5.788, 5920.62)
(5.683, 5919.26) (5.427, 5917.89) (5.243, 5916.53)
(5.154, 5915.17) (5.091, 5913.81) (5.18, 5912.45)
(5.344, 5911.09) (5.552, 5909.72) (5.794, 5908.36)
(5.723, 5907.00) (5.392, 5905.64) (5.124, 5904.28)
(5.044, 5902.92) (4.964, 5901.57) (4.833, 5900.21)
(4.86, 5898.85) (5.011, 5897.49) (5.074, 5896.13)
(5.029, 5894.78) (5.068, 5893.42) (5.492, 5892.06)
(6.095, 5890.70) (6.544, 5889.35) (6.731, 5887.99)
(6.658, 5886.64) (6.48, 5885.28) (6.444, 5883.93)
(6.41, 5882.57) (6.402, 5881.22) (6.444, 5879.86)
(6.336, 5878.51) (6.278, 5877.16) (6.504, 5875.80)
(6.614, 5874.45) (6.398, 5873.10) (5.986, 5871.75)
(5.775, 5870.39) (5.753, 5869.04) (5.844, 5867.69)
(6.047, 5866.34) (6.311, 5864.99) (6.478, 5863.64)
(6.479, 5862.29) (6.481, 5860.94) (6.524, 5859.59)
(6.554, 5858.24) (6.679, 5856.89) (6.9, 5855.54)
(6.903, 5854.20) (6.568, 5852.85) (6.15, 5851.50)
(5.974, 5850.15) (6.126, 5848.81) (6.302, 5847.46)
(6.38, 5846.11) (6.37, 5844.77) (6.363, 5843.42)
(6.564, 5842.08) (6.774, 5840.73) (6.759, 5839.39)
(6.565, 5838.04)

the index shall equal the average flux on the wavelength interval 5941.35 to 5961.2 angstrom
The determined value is 7.1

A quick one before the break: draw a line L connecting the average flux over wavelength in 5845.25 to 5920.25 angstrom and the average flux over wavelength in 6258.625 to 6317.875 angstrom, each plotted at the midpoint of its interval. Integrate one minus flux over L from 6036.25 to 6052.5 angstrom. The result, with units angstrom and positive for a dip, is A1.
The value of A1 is -2.58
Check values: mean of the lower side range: 5.94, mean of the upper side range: 7.53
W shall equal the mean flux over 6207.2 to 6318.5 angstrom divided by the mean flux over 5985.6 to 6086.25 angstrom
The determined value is 1.02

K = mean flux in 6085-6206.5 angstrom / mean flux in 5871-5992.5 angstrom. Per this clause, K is 1.17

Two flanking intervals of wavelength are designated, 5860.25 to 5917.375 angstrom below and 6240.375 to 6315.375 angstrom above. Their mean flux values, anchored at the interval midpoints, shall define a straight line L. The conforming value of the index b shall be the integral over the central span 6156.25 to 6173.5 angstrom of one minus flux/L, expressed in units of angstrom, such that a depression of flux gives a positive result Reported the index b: -0.9 angstrom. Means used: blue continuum 5.82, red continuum 7.5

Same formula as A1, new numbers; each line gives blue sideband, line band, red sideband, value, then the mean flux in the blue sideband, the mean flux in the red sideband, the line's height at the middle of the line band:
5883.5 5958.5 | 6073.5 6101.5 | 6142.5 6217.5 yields -1.6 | 6.12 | 7.48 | 6.99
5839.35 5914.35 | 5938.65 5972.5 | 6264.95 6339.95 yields -3.5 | 6.03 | 7.66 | 6.33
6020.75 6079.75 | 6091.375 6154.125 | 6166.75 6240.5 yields -0.4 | 7.67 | 7.52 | 7.6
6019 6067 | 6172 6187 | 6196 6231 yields -0.2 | 7.71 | 7.49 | 7.53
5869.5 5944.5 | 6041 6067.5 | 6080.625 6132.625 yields -1.9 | 5.94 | 7.63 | 7.19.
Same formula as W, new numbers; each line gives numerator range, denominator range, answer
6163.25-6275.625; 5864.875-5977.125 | 1.19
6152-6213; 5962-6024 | 1.06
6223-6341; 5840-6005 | 1.17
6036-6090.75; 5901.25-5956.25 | 1.23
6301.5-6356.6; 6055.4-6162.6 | 1.02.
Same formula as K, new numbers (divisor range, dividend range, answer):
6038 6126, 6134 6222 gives 0.98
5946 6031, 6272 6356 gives 1.07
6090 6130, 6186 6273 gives 0.97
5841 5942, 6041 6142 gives 1.26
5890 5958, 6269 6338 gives 1.26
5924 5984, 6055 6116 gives 1.10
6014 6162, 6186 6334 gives 0.99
